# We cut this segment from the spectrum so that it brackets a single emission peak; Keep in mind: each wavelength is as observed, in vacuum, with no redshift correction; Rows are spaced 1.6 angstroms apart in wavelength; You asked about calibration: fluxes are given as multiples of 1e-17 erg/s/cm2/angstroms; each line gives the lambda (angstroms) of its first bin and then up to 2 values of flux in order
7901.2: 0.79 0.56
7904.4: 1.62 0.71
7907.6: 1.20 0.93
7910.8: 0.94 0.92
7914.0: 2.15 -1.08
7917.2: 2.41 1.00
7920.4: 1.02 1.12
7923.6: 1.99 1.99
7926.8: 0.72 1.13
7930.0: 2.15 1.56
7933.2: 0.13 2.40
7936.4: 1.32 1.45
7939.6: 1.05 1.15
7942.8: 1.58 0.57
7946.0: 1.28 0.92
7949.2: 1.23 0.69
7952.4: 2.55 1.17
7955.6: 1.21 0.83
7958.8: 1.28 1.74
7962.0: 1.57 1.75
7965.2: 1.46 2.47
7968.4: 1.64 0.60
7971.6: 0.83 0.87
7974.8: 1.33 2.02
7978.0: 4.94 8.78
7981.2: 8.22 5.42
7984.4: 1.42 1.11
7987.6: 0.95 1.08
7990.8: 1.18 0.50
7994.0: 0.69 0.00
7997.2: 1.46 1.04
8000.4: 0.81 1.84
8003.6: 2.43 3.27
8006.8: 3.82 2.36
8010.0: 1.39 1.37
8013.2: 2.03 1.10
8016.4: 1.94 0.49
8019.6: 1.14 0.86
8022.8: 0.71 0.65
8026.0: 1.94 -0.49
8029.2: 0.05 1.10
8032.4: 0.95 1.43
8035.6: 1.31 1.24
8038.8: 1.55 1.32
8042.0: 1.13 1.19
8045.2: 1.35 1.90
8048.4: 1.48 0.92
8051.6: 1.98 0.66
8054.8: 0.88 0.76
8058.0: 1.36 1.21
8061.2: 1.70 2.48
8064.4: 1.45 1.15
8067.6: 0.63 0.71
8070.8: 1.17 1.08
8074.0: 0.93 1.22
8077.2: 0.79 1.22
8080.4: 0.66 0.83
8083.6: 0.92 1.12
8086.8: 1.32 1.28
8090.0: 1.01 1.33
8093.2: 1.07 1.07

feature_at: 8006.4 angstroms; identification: [N II]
